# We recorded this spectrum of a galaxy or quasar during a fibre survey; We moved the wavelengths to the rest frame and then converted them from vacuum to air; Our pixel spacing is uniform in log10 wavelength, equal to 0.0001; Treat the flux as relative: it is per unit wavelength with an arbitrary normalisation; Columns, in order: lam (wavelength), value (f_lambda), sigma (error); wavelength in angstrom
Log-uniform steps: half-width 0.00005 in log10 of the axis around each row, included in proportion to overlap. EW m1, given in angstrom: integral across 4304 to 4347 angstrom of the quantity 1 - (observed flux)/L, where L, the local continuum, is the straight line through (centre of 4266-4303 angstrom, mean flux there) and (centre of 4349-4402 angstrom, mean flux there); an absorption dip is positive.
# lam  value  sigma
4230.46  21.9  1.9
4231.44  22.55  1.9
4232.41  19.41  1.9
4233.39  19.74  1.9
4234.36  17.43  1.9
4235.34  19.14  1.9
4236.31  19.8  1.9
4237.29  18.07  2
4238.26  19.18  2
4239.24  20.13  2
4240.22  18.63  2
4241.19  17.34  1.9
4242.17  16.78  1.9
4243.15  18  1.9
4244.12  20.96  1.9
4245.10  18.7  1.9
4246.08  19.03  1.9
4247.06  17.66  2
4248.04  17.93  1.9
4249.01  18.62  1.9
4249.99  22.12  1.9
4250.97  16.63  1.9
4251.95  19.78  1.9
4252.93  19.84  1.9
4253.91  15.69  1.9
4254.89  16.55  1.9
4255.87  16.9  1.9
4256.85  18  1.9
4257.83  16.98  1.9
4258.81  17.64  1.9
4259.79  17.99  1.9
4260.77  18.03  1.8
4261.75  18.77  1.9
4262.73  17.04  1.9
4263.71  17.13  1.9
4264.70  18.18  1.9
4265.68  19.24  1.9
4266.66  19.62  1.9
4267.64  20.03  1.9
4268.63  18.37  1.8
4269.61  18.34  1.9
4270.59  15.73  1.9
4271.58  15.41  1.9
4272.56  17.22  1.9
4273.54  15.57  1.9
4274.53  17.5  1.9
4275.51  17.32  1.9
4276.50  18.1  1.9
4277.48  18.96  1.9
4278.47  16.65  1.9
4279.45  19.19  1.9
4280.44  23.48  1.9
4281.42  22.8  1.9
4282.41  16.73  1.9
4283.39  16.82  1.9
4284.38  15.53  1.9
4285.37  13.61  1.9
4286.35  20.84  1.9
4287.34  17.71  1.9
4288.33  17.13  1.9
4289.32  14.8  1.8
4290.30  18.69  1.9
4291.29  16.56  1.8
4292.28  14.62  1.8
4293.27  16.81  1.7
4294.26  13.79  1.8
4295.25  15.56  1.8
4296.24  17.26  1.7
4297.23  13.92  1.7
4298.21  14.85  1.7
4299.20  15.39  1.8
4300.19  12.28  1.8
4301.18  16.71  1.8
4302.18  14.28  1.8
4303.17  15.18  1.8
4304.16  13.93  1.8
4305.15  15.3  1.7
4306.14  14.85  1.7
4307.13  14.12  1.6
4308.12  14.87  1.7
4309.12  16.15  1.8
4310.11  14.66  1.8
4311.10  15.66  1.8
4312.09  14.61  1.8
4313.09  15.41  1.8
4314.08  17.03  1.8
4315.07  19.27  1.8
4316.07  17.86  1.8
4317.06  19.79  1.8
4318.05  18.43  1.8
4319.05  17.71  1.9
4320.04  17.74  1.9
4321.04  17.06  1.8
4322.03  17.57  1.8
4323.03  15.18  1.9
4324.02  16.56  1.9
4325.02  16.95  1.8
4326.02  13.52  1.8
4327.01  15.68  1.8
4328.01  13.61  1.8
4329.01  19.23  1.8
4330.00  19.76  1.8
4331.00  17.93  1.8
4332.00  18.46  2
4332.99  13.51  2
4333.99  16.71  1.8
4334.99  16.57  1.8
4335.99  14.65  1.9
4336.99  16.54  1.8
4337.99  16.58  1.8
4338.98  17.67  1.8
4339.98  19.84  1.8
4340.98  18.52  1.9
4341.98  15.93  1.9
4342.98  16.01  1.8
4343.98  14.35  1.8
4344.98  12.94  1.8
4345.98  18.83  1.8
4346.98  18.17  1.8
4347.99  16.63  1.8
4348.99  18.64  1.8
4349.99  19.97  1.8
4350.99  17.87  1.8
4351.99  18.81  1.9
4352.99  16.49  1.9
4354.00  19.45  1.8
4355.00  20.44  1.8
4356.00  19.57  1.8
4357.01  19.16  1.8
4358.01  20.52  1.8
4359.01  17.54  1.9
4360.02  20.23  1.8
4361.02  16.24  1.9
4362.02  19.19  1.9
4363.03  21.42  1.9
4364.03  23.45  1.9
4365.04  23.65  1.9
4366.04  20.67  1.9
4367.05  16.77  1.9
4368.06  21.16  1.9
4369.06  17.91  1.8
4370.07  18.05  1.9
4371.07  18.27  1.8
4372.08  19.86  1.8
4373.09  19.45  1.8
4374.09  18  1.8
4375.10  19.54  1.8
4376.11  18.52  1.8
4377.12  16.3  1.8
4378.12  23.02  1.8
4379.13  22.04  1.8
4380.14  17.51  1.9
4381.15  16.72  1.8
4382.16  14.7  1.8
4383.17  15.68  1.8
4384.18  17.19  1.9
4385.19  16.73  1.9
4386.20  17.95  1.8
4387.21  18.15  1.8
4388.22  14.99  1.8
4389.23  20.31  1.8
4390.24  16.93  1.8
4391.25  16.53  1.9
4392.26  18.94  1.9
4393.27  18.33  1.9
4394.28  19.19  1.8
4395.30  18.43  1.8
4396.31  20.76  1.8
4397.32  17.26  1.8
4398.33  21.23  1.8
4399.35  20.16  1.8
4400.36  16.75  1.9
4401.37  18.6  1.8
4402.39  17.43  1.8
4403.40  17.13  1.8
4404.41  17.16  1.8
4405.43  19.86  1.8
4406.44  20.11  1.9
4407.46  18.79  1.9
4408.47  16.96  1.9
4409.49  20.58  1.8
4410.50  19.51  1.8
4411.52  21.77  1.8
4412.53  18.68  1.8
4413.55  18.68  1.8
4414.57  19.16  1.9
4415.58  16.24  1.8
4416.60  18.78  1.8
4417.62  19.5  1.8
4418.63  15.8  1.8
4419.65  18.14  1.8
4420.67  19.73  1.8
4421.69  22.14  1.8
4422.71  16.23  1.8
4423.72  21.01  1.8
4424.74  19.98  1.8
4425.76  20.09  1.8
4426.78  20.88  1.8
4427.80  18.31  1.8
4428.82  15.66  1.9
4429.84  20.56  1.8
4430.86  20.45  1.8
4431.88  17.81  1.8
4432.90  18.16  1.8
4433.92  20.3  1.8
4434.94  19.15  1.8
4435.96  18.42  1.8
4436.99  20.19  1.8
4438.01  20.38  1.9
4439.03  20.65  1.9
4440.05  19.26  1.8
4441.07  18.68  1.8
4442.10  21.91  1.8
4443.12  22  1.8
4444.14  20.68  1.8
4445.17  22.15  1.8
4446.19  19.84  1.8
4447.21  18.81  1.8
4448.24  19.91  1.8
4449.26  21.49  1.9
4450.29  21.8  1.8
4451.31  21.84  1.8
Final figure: 3.1 angstrom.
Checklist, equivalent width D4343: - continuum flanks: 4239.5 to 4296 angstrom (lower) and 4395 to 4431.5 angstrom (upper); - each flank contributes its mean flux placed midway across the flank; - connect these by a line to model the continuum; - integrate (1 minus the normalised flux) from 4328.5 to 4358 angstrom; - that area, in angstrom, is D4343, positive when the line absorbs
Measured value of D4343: 1.3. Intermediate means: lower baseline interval 17.8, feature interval 17.6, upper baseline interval 19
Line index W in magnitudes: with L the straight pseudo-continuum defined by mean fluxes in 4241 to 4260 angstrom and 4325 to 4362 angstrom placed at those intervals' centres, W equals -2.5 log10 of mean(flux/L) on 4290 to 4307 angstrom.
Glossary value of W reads 0.17 mag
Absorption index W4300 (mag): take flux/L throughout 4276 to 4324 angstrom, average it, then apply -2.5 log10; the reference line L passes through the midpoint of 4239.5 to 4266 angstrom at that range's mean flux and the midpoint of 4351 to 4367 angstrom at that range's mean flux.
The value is 0.14 mag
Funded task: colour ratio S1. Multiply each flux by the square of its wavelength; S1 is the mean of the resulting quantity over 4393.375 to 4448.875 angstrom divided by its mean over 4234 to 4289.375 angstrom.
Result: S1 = 1.1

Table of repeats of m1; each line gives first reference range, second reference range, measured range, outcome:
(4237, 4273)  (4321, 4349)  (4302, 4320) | 1.0 angstrom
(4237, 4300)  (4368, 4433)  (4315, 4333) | 0.9 angstrom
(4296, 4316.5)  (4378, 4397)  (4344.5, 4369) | -2.9 angstrom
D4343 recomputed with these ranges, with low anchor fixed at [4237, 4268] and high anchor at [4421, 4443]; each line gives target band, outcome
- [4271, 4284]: 0.3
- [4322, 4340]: 2.2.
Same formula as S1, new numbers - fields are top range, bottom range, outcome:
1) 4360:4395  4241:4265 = 1.09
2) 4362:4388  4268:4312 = 1.19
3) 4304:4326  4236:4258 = 0.92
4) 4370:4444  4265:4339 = 1.18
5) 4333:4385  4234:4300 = 1.08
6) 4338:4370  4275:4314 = 1.18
